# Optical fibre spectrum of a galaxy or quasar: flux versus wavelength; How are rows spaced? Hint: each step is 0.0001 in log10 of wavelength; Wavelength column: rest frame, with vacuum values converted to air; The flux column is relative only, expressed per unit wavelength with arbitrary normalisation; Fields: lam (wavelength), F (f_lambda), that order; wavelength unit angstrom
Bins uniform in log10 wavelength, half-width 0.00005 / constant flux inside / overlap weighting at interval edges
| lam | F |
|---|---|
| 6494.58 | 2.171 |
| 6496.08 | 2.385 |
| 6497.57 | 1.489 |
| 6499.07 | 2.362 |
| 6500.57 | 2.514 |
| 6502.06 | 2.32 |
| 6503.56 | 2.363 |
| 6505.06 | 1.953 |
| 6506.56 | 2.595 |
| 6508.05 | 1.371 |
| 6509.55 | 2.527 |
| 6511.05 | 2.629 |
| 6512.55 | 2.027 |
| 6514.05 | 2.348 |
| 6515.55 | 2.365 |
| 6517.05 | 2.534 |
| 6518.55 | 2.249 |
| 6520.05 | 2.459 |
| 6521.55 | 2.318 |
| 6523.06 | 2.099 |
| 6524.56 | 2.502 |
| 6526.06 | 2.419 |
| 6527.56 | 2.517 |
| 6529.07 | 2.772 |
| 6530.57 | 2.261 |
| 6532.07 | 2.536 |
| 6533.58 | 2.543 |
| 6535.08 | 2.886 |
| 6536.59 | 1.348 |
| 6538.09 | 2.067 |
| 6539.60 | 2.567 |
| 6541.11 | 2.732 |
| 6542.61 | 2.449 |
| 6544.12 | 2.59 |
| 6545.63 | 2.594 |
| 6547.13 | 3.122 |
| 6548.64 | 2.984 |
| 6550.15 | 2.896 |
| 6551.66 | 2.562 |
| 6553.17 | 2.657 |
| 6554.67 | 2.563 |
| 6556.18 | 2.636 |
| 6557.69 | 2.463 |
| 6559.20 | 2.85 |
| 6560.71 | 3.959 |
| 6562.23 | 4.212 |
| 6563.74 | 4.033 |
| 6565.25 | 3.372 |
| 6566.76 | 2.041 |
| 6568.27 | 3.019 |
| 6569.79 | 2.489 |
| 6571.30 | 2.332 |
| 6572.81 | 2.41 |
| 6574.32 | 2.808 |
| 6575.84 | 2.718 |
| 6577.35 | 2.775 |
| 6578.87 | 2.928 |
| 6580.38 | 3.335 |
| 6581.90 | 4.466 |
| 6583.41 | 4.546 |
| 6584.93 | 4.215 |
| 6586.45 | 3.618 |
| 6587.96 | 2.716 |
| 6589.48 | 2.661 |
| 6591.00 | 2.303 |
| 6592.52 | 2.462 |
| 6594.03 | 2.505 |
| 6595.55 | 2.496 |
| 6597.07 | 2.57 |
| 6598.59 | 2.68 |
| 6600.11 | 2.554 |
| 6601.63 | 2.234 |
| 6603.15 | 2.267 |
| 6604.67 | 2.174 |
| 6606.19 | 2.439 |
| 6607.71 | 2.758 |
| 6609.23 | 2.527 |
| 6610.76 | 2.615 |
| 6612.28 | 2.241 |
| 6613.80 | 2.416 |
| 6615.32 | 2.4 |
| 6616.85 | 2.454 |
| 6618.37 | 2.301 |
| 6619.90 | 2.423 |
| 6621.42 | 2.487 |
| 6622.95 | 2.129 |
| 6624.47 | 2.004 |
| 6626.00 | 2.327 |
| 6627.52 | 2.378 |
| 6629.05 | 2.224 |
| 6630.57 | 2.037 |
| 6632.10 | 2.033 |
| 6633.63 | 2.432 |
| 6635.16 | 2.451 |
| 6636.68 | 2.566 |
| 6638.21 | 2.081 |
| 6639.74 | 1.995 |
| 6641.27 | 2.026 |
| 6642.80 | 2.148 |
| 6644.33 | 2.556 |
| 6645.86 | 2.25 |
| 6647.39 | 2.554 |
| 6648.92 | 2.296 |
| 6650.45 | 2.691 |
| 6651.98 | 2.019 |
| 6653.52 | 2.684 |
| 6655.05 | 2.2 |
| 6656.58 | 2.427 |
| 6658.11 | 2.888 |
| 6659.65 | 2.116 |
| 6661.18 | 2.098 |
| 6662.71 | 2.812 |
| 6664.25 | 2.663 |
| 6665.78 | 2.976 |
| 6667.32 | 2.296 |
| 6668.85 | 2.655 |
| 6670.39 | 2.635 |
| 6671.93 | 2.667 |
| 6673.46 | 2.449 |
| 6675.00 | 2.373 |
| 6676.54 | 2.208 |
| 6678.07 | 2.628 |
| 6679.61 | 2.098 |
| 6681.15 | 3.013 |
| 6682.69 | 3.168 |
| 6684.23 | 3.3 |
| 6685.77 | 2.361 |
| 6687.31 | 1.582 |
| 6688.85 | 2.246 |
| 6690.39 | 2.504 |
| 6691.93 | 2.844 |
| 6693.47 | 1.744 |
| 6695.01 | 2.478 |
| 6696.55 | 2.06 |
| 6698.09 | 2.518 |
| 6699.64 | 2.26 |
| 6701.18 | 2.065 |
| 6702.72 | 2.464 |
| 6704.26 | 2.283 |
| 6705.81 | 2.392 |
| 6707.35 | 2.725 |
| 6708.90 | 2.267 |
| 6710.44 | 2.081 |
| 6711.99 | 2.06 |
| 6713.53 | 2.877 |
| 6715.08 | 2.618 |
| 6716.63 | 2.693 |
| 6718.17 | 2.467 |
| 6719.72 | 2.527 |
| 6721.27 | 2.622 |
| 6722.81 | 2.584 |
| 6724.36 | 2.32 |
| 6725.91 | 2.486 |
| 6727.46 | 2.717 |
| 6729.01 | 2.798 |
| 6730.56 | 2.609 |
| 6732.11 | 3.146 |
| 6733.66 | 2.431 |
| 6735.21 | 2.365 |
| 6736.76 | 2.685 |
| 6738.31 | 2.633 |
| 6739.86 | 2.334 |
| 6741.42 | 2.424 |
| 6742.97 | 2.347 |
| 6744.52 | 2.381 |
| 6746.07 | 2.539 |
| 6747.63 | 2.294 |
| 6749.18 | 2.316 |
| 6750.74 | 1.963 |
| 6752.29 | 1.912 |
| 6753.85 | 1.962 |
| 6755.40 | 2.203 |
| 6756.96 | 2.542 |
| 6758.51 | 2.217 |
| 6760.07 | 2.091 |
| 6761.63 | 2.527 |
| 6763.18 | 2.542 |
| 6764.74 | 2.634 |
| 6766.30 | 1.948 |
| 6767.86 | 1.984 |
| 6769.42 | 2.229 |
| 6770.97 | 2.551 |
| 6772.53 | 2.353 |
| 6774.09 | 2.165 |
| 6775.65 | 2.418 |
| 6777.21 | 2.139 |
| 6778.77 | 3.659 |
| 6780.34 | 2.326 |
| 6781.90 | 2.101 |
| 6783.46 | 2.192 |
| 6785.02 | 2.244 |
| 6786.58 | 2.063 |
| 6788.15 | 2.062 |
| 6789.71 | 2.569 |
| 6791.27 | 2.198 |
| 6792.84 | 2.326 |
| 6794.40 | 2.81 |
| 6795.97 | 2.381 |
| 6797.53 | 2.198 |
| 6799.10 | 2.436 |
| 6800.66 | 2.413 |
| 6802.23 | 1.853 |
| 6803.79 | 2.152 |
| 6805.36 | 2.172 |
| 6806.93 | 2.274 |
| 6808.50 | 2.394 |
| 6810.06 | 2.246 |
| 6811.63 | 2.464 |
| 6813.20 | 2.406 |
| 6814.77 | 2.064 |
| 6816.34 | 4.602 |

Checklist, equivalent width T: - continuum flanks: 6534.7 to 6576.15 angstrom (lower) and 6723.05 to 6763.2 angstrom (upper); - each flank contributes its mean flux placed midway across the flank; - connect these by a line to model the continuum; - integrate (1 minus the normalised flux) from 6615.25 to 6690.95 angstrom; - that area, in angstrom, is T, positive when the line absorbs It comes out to 5.1 angstrom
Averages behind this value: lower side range 2.76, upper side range 2.41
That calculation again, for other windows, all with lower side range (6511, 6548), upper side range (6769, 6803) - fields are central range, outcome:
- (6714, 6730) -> -1.5 angstrom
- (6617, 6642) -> 1.6 angstrom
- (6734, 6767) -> 0.5 angstrom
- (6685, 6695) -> 0.6 angstrom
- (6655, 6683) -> -1.8 angstrom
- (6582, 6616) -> -4.5 angstrom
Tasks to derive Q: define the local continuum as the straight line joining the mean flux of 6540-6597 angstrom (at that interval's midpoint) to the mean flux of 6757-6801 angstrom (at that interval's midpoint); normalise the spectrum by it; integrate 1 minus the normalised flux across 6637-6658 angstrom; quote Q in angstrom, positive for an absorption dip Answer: 3.1 angstrom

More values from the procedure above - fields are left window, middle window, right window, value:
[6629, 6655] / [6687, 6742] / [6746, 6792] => -3.70 angstrom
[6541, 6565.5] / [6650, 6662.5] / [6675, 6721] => 0.91 angstrom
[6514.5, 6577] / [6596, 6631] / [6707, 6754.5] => 2.76 angstrom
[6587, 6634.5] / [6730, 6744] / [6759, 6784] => -1.03 angstrom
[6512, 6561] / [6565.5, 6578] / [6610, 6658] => -0.75 angstrom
